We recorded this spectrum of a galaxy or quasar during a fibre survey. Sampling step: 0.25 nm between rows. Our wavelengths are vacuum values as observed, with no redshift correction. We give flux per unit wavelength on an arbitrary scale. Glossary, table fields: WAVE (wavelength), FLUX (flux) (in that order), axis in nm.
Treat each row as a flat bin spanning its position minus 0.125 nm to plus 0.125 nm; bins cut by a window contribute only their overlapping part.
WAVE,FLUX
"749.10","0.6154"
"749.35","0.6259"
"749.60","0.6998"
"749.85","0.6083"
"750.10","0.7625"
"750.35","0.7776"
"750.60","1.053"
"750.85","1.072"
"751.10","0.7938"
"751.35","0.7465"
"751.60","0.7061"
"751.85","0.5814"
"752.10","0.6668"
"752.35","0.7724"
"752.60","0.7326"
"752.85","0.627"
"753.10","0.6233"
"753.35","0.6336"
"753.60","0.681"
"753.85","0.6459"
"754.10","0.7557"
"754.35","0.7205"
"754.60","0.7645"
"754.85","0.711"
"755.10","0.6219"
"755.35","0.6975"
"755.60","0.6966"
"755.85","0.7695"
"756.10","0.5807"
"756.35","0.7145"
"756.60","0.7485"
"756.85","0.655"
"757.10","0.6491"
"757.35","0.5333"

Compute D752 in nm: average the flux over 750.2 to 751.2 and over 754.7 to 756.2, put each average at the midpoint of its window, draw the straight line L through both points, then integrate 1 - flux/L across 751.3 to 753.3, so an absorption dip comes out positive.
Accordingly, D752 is 0.39 nm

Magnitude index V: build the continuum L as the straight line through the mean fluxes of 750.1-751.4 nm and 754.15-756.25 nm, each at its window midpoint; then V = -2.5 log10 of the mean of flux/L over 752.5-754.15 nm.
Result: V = 0.16 mag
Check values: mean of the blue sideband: 0.885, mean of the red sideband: 0.698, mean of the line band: 0.667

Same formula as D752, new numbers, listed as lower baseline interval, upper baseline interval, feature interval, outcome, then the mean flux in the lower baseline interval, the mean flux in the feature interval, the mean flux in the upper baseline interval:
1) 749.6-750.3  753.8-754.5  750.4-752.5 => -0.279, 0.698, 0.797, 0.716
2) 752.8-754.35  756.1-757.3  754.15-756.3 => -0.093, 0.668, 0.698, 0.67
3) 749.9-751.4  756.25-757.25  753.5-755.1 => 0.106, 0.861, 0.706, 0.687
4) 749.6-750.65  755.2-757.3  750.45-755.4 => 0.002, 0.77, 0.731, 0.683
